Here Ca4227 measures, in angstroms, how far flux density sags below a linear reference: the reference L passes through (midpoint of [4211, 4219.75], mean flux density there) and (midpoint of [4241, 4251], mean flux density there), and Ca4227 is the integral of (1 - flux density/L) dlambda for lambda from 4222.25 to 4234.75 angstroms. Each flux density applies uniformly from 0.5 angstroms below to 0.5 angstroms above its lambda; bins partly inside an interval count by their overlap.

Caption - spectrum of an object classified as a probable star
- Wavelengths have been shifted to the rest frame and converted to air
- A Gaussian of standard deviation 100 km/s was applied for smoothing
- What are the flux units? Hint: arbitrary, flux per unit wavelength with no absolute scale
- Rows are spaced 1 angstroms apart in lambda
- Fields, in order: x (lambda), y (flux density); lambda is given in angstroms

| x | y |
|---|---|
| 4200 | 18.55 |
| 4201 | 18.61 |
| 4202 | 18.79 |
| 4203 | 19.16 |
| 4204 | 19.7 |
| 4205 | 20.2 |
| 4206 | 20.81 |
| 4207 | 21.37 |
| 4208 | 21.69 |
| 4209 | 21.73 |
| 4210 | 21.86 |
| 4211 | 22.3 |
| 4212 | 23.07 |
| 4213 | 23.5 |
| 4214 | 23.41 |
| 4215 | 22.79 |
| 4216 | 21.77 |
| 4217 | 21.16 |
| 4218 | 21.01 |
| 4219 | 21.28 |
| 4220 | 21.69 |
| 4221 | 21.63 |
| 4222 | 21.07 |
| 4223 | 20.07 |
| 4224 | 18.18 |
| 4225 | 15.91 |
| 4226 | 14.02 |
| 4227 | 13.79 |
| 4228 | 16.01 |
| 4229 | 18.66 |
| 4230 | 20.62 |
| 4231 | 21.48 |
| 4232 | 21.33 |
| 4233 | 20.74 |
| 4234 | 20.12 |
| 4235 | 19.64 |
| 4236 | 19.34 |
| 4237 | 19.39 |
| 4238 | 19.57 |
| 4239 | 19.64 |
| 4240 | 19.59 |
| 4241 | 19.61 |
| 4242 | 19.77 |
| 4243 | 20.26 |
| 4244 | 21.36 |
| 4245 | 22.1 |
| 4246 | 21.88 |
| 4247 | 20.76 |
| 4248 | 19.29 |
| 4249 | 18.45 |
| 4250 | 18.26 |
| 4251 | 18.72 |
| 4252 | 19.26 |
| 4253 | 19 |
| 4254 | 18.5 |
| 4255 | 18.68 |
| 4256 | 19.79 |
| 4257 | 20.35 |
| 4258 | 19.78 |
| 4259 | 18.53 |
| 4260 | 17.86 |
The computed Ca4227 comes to 1.66 angstroms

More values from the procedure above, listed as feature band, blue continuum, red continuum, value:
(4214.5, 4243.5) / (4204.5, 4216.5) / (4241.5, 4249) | 2.21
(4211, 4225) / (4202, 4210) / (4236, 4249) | -0.64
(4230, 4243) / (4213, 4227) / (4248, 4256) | -0.38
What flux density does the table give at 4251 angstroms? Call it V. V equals 18.72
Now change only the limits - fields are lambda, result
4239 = 19.64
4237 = 19.39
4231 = 21.48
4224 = 18.18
